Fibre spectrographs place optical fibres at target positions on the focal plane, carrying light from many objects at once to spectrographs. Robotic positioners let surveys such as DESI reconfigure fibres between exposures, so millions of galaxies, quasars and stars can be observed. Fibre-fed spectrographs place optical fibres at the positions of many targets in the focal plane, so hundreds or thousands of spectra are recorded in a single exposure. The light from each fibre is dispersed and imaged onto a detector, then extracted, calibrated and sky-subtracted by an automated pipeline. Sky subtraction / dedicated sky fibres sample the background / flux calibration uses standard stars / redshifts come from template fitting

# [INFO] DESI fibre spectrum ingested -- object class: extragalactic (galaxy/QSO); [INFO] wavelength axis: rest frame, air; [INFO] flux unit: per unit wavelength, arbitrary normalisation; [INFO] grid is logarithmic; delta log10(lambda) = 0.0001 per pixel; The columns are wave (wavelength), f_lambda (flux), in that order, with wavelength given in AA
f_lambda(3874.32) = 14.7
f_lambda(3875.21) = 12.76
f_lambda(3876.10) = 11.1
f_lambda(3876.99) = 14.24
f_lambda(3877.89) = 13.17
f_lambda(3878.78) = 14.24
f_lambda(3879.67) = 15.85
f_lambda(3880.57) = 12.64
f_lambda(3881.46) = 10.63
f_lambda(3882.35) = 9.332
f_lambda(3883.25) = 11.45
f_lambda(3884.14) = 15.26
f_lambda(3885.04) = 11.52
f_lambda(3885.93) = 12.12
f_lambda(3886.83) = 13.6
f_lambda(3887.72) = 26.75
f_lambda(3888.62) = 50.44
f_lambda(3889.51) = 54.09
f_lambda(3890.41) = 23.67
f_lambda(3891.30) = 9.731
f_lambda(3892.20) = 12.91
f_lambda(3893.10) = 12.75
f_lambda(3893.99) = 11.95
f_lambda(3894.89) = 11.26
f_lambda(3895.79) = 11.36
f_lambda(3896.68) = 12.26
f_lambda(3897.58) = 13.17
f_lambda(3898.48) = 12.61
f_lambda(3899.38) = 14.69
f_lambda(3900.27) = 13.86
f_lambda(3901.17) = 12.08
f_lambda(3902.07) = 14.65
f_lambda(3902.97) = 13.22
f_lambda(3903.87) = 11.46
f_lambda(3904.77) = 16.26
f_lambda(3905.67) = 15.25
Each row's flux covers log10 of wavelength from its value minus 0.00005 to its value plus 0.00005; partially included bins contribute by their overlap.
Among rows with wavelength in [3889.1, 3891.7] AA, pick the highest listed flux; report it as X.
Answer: 54.09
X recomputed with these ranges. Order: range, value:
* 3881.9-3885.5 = 15.26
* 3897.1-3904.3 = 14.69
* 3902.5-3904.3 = 13.22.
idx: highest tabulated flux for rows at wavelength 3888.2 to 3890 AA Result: 54.09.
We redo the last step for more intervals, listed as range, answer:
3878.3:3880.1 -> 15.85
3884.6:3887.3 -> 13.6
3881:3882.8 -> 10.63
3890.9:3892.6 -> 12.91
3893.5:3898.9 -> 13.17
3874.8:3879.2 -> 14.24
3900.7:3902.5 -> 14.65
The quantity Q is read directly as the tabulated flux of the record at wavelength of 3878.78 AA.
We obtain 14.24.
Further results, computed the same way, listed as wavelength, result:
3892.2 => 12.91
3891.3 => 9.731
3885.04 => 11.52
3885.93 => 12.12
